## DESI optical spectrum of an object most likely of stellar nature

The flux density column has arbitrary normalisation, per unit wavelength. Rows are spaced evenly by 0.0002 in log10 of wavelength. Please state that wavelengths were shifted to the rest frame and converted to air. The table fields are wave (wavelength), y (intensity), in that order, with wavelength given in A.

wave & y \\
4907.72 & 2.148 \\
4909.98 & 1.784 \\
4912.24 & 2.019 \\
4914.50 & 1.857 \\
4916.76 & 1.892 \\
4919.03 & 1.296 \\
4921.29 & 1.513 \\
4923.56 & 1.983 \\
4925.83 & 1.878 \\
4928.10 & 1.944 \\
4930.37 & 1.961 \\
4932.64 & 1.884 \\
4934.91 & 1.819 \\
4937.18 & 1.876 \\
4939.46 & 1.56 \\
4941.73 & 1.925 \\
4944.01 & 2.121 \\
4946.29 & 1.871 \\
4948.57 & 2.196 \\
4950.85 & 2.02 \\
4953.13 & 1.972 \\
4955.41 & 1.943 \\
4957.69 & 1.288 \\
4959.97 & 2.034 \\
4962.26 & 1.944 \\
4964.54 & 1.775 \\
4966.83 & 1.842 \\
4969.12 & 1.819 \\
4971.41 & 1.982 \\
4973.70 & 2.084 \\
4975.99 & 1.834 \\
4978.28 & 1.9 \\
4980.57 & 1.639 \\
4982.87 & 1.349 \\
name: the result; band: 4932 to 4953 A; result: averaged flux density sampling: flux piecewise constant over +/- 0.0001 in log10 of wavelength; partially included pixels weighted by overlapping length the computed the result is 1.92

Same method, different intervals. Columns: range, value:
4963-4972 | 1.85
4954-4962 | 1.78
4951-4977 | 1.87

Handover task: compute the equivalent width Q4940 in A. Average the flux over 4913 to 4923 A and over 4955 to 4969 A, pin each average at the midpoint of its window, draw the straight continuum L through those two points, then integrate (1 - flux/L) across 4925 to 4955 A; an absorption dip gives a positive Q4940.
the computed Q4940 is -3.28 A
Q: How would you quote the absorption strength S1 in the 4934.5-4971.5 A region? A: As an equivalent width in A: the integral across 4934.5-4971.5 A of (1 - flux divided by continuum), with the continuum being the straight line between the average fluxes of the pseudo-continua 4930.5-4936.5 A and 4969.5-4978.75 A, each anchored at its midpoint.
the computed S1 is 0.5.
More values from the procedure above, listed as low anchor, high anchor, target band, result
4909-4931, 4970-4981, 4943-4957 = -1.0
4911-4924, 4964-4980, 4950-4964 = -0.1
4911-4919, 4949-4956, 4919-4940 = 1.1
